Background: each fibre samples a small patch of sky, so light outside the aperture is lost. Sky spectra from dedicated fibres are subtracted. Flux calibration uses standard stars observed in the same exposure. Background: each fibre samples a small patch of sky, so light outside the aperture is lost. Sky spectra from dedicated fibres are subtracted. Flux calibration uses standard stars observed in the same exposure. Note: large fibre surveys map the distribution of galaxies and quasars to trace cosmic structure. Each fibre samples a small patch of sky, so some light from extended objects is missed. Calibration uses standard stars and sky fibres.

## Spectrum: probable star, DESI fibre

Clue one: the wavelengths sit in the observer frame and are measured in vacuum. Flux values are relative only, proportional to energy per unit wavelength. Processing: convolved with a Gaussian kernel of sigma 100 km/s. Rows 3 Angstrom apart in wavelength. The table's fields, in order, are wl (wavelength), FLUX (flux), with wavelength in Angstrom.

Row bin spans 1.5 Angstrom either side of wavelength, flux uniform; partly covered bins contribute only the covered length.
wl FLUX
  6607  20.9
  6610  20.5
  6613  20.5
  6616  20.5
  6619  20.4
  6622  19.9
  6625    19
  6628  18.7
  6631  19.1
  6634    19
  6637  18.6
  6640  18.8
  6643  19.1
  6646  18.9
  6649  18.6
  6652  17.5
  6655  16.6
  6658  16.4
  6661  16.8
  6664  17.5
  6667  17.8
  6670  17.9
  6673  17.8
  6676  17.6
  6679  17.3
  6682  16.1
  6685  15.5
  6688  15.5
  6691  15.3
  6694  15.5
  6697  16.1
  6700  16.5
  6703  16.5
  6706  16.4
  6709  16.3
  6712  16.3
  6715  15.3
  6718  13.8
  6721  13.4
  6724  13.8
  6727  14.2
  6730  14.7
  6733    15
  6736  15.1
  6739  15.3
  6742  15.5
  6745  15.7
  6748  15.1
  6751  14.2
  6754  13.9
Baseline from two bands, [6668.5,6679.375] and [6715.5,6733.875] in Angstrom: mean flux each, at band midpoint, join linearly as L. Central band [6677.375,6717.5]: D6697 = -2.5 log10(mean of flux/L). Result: 0.00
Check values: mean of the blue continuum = 17.7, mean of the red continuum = 14.2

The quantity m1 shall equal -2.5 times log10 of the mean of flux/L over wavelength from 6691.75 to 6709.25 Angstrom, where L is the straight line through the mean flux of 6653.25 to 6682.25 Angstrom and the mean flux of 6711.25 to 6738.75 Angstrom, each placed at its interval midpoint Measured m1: -0.03 mag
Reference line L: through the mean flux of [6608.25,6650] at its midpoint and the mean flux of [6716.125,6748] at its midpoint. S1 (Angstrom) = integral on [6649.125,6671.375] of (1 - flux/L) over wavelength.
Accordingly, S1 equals 0.8 Angstrom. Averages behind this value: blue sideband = 19.4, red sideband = 14.7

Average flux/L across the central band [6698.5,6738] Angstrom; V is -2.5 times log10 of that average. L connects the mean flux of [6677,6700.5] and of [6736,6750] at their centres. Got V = 0.03 mag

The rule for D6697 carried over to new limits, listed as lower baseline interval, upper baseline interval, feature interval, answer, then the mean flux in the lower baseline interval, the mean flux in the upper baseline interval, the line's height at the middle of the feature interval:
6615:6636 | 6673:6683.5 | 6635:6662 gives 0.03 mag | 19.5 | 17.1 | 18.4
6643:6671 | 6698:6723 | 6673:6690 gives 0.01 mag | 17.6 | 15.5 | 16.7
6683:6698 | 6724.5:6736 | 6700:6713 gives -0.08 mag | 15.6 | 14.6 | 15.2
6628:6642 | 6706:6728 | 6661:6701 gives 0.00 mag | 18.9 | 14.9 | 16.6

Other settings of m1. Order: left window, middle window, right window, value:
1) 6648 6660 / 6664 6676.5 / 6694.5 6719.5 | -0.06 mag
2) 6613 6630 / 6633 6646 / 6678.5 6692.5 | -0.01 mag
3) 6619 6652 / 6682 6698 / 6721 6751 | 0.07 mag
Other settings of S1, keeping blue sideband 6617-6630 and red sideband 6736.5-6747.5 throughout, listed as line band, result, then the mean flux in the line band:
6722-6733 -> 1.1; 14.3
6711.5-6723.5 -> 1.3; 14.5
